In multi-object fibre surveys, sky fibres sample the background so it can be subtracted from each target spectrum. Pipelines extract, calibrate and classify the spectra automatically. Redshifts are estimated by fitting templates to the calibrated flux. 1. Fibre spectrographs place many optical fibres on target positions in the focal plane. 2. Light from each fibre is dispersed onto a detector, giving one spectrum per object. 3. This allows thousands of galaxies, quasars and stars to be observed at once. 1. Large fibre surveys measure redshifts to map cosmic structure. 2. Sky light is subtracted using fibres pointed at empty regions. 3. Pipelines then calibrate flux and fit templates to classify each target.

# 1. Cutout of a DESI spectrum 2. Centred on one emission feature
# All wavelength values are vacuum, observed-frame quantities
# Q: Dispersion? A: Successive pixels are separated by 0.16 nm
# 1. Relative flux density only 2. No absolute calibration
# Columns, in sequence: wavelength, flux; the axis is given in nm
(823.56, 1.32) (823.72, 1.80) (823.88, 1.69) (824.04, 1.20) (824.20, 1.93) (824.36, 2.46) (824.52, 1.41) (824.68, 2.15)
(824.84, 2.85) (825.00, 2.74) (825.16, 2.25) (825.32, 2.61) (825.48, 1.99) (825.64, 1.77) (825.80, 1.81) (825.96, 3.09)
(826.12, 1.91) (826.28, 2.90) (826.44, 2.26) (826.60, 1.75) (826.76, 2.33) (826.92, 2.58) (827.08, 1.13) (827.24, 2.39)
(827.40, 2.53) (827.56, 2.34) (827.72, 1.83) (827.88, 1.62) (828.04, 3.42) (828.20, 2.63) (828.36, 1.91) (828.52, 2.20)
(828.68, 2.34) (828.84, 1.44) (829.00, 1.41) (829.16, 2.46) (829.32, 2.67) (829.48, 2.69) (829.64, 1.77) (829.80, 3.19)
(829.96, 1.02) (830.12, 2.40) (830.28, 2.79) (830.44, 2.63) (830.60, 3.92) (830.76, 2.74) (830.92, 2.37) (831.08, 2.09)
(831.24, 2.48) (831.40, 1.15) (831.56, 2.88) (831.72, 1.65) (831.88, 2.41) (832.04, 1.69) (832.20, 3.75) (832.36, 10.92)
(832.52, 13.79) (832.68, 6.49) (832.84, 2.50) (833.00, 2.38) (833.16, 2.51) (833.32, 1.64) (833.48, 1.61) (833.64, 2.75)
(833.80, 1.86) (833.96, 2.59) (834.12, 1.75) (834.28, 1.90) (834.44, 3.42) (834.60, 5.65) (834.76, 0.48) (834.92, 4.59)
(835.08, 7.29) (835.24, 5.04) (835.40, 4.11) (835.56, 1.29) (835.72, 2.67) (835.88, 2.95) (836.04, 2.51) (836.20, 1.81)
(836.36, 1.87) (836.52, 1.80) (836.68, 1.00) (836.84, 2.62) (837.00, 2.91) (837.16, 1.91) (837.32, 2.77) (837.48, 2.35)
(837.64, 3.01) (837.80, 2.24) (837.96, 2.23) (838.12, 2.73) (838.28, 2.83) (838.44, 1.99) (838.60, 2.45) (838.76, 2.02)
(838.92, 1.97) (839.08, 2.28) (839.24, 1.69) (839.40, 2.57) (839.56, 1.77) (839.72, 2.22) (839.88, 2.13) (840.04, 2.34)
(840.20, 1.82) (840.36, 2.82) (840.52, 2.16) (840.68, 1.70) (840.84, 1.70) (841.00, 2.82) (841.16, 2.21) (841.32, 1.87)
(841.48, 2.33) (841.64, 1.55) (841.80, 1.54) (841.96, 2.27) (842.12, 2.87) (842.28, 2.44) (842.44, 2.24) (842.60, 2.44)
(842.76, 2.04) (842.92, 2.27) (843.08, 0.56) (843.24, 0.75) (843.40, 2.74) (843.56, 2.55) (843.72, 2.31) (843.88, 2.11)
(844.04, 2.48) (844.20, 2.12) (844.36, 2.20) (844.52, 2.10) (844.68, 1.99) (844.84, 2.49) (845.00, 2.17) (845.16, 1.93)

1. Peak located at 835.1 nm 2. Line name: [N II] 6583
